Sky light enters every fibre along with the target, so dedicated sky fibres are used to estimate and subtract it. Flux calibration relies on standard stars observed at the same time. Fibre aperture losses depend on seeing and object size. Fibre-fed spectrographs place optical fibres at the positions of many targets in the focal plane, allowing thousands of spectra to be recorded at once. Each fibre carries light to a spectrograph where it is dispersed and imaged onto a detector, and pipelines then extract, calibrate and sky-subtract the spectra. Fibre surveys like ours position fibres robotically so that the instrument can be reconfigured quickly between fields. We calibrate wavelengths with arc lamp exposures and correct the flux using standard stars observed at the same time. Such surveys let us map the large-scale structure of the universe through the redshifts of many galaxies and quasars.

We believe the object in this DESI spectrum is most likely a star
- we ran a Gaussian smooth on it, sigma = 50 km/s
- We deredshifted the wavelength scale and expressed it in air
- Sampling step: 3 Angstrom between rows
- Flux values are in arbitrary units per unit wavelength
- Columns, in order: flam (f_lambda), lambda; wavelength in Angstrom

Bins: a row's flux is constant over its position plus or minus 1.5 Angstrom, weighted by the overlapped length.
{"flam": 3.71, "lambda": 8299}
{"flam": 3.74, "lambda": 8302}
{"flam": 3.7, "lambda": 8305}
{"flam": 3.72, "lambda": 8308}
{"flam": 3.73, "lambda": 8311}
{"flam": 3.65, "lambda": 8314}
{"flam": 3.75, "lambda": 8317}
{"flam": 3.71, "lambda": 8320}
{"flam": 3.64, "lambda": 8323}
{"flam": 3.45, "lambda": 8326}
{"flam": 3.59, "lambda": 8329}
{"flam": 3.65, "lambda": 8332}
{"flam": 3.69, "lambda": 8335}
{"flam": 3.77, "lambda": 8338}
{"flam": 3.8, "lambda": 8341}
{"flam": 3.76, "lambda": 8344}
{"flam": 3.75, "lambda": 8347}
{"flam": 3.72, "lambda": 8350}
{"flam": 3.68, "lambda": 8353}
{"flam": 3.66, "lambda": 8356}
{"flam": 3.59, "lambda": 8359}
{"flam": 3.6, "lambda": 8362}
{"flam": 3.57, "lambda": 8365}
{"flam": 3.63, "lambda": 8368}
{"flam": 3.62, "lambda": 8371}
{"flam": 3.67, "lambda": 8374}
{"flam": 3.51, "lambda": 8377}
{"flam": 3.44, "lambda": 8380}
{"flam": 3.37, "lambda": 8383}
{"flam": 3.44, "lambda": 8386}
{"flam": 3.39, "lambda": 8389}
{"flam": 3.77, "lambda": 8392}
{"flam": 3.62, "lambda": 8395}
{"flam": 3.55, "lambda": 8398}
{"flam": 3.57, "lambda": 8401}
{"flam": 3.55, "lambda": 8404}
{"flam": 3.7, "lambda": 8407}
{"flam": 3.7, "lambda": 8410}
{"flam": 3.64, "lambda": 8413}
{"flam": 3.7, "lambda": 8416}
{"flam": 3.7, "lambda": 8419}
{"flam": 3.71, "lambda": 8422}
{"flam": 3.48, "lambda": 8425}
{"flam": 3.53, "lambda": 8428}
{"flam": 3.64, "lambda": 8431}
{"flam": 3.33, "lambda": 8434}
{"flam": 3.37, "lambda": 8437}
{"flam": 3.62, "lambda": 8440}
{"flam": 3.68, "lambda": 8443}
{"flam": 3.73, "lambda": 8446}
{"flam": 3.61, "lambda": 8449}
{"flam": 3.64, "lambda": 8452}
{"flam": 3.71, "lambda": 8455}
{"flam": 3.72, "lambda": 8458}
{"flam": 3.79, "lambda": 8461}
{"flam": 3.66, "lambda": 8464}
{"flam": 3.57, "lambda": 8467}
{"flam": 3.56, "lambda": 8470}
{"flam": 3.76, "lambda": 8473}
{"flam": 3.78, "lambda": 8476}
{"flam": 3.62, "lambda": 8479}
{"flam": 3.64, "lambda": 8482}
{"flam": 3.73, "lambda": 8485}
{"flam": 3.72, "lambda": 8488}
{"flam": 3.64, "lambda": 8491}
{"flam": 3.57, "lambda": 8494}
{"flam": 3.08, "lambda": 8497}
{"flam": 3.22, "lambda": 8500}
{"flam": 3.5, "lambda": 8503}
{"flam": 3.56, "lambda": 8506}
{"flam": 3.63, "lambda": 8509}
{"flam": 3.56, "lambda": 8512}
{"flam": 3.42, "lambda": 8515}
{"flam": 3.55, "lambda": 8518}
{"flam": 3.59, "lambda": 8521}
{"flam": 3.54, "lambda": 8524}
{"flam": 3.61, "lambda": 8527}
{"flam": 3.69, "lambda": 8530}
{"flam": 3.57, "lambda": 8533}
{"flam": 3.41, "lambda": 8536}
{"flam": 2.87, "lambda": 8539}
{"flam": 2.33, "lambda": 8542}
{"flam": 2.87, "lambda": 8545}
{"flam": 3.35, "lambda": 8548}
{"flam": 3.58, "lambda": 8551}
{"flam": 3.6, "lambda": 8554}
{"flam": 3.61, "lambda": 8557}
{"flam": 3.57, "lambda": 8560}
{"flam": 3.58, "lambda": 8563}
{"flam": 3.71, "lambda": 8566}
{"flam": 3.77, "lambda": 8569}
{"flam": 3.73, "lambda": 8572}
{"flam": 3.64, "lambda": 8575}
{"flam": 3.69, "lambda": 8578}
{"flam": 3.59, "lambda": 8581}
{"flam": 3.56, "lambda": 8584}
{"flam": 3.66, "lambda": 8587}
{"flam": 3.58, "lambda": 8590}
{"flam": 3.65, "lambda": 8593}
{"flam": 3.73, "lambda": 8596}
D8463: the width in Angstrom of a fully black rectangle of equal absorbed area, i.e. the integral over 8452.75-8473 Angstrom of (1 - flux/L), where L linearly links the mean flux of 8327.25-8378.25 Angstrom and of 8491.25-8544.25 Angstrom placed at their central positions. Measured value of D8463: -1.1 Angstrom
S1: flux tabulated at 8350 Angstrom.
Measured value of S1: 3.72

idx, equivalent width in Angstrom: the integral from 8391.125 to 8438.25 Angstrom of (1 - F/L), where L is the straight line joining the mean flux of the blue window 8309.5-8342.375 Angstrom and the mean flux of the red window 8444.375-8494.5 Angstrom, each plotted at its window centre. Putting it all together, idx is 1.0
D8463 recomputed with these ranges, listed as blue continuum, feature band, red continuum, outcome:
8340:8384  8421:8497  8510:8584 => -1.6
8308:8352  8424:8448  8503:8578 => 0.2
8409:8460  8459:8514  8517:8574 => -0.7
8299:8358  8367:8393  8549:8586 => 1.0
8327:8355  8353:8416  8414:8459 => 1.3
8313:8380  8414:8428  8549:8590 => 0.0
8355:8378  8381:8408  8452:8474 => 0.6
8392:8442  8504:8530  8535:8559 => -2.1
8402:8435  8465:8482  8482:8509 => -0.5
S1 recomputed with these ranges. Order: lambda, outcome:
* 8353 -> 3.68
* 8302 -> 3.74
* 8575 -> 3.64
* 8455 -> 3.71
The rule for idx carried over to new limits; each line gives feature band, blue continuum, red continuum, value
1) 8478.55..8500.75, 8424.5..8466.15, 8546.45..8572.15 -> 0.46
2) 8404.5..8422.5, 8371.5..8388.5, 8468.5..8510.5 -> -0.86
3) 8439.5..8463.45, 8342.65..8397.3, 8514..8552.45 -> -1.54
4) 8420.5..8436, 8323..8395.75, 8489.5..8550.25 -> -0.08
